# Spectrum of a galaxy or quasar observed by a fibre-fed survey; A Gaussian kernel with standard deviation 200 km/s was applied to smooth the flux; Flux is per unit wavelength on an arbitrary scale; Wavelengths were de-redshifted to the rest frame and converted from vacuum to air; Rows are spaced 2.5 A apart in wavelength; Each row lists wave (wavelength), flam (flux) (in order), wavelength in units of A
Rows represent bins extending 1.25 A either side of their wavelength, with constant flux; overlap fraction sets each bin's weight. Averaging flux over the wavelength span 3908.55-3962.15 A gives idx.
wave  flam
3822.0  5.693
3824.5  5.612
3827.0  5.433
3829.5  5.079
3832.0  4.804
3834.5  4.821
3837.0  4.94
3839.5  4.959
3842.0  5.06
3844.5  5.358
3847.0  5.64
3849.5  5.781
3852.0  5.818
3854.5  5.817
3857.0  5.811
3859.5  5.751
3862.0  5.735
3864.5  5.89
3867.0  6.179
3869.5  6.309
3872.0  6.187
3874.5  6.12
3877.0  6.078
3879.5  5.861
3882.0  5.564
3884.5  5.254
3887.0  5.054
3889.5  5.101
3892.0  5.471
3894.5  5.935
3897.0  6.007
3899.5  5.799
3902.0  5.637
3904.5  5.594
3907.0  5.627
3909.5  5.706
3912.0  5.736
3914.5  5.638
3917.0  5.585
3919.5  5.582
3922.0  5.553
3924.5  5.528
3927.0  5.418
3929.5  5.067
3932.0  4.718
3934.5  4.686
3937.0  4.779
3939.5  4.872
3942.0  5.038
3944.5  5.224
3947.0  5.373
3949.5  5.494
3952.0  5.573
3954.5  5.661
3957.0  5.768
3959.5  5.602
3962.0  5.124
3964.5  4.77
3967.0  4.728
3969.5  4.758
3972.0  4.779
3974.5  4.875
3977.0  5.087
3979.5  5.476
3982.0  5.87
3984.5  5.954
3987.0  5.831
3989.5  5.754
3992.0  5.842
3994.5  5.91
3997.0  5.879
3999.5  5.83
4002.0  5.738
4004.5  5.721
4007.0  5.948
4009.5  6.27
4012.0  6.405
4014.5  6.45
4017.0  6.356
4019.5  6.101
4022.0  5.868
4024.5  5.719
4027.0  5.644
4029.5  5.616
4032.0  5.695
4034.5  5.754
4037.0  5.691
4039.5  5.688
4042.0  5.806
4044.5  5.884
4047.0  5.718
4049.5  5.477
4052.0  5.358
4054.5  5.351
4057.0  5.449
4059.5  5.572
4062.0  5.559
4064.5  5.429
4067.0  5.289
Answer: 5.35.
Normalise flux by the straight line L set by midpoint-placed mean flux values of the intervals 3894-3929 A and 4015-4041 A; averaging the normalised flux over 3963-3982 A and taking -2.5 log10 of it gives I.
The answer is 0.15 mag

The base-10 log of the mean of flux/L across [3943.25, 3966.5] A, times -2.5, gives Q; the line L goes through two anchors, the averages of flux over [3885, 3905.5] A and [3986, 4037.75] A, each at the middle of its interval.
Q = 0.07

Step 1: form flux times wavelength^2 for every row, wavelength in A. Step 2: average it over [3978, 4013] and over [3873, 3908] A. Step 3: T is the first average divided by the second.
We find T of 1.10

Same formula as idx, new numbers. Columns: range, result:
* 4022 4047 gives 5.73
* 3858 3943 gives 5.56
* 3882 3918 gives 5.58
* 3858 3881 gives 6.01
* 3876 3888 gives 5.56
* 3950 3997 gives 5.42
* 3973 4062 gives 5.75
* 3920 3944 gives 5.09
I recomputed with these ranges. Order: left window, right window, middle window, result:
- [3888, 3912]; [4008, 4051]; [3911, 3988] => 0.09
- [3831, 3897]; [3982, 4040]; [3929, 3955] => 0.13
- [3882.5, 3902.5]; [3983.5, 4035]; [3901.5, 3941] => 0.05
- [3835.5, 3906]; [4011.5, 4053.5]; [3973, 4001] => 0.02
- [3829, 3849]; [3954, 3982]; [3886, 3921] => -0.10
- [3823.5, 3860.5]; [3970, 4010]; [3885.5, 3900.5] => -0.02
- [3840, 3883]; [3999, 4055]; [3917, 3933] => 0.09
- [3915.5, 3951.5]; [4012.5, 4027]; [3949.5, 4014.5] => 0.02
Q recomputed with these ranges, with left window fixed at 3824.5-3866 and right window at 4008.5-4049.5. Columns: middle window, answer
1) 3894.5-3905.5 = -0.04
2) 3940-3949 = 0.10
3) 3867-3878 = -0.13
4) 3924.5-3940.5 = 0.14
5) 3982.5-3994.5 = -0.01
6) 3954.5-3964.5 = 0.06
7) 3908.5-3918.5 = -0.01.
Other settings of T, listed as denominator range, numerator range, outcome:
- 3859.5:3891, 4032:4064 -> 1.06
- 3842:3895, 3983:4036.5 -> 1.11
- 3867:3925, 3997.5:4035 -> 1.11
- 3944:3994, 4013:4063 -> 1.10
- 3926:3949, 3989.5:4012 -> 1.21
